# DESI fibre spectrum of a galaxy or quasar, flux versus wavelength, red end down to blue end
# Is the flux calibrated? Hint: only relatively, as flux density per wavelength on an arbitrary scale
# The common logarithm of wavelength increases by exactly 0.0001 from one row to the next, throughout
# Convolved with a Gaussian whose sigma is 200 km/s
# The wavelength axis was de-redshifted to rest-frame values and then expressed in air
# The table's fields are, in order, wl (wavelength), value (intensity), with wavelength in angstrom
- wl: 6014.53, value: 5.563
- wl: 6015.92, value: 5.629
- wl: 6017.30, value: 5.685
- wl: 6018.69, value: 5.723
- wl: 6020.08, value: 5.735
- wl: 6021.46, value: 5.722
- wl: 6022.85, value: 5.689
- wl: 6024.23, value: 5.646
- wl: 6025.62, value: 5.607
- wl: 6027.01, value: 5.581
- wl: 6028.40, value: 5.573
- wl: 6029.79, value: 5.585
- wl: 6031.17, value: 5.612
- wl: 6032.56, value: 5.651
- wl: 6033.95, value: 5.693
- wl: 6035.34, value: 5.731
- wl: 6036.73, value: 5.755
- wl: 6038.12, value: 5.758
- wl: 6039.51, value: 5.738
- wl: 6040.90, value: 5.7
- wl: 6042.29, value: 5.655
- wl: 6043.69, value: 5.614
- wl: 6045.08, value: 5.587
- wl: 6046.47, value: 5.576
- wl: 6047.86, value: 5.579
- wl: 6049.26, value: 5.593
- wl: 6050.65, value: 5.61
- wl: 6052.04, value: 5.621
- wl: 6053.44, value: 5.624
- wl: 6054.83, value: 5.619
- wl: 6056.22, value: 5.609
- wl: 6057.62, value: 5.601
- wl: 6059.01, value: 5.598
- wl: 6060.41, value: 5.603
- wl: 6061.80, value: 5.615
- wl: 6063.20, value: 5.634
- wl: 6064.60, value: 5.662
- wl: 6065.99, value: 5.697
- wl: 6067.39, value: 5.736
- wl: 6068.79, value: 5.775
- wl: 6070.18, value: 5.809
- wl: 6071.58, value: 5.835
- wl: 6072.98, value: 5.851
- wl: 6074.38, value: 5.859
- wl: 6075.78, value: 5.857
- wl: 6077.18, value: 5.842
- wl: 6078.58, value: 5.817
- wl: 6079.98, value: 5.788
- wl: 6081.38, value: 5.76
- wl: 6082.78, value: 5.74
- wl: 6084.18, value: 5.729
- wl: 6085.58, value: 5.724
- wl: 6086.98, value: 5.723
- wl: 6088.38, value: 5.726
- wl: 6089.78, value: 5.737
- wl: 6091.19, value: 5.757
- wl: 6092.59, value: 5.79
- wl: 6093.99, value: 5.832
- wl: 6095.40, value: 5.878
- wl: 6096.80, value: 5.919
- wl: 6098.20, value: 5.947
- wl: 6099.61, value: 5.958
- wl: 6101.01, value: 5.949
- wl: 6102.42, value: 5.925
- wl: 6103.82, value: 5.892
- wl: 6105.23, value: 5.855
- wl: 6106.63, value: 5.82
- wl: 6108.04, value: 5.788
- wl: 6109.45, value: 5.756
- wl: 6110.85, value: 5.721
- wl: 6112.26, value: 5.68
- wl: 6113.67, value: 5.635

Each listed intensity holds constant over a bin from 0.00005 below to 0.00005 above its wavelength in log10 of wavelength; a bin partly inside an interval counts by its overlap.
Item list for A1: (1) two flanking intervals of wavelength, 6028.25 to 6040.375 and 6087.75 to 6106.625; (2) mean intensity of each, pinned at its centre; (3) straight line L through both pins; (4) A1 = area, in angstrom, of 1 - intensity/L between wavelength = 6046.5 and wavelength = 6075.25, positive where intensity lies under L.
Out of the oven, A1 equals 0.4 angstrom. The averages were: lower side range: 5.69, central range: 5.67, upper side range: 5.86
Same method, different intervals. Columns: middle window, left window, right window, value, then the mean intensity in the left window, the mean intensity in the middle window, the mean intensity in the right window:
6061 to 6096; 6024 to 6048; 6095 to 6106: 0.4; 5.65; 5.77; 5.92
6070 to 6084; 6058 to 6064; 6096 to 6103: -0.2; 5.61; 5.81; 5.94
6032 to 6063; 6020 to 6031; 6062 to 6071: 0.2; 5.64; 5.64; 5.71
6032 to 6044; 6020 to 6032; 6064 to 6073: -0.1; 5.64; 5.7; 5.76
